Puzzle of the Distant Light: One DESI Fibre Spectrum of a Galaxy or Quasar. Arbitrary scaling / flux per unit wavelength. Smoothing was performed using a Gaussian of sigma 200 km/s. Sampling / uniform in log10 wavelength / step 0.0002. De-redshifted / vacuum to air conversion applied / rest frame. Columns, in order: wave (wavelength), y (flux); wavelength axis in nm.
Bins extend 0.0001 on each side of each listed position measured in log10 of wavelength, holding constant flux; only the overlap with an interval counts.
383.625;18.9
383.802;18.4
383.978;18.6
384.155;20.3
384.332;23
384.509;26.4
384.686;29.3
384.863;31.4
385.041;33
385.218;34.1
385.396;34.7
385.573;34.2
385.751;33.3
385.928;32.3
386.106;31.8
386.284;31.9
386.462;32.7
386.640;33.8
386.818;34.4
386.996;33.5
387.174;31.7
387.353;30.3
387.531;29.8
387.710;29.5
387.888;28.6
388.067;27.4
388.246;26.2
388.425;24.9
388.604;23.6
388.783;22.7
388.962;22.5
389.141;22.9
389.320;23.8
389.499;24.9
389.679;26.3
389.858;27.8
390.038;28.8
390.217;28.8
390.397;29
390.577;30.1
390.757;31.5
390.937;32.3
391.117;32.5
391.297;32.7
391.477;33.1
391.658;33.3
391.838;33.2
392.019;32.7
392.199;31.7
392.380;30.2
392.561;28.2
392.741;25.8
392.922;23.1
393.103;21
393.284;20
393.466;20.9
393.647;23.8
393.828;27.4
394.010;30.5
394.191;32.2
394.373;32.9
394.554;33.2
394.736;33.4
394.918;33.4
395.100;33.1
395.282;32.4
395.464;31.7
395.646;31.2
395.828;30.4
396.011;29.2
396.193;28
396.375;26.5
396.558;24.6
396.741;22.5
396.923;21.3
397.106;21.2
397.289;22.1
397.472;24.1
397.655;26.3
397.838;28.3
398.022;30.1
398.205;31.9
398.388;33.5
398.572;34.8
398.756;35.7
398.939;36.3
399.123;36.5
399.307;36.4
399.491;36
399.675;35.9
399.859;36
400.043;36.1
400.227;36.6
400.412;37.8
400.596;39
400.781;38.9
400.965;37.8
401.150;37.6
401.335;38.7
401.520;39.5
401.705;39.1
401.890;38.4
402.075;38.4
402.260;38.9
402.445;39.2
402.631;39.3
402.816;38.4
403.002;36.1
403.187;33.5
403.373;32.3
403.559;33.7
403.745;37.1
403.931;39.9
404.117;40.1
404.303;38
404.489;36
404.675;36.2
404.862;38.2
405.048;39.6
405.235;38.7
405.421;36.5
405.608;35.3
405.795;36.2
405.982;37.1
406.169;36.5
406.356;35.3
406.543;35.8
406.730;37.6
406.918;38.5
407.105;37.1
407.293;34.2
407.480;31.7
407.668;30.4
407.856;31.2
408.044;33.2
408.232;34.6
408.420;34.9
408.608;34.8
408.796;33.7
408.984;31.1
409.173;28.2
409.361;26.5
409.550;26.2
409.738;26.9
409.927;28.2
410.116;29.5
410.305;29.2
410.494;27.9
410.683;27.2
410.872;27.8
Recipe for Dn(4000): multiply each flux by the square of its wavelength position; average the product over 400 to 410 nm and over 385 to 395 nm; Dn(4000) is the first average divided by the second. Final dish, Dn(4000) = 1.3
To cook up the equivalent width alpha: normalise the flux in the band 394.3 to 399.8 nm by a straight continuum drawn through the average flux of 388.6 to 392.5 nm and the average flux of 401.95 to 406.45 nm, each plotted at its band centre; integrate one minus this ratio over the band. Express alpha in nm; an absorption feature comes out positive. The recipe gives 0.40 nm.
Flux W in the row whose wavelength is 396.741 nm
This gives 22.5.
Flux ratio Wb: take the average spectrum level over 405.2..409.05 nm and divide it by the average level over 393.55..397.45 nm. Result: 1.23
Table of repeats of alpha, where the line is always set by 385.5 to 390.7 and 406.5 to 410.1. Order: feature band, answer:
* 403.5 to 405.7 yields -0.41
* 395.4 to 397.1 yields 0.19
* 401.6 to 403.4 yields -0.36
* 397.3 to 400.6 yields -0.31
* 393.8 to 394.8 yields -0.06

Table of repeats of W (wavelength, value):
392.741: 25.8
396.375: 26.5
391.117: 32.5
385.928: 32.3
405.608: 35.3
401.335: 38.7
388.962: 22.5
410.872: 27.8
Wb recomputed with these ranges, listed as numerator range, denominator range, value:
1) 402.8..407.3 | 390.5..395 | 1.24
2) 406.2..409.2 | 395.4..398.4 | 1.26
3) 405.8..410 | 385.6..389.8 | 1.15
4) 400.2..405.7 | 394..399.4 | 1.25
